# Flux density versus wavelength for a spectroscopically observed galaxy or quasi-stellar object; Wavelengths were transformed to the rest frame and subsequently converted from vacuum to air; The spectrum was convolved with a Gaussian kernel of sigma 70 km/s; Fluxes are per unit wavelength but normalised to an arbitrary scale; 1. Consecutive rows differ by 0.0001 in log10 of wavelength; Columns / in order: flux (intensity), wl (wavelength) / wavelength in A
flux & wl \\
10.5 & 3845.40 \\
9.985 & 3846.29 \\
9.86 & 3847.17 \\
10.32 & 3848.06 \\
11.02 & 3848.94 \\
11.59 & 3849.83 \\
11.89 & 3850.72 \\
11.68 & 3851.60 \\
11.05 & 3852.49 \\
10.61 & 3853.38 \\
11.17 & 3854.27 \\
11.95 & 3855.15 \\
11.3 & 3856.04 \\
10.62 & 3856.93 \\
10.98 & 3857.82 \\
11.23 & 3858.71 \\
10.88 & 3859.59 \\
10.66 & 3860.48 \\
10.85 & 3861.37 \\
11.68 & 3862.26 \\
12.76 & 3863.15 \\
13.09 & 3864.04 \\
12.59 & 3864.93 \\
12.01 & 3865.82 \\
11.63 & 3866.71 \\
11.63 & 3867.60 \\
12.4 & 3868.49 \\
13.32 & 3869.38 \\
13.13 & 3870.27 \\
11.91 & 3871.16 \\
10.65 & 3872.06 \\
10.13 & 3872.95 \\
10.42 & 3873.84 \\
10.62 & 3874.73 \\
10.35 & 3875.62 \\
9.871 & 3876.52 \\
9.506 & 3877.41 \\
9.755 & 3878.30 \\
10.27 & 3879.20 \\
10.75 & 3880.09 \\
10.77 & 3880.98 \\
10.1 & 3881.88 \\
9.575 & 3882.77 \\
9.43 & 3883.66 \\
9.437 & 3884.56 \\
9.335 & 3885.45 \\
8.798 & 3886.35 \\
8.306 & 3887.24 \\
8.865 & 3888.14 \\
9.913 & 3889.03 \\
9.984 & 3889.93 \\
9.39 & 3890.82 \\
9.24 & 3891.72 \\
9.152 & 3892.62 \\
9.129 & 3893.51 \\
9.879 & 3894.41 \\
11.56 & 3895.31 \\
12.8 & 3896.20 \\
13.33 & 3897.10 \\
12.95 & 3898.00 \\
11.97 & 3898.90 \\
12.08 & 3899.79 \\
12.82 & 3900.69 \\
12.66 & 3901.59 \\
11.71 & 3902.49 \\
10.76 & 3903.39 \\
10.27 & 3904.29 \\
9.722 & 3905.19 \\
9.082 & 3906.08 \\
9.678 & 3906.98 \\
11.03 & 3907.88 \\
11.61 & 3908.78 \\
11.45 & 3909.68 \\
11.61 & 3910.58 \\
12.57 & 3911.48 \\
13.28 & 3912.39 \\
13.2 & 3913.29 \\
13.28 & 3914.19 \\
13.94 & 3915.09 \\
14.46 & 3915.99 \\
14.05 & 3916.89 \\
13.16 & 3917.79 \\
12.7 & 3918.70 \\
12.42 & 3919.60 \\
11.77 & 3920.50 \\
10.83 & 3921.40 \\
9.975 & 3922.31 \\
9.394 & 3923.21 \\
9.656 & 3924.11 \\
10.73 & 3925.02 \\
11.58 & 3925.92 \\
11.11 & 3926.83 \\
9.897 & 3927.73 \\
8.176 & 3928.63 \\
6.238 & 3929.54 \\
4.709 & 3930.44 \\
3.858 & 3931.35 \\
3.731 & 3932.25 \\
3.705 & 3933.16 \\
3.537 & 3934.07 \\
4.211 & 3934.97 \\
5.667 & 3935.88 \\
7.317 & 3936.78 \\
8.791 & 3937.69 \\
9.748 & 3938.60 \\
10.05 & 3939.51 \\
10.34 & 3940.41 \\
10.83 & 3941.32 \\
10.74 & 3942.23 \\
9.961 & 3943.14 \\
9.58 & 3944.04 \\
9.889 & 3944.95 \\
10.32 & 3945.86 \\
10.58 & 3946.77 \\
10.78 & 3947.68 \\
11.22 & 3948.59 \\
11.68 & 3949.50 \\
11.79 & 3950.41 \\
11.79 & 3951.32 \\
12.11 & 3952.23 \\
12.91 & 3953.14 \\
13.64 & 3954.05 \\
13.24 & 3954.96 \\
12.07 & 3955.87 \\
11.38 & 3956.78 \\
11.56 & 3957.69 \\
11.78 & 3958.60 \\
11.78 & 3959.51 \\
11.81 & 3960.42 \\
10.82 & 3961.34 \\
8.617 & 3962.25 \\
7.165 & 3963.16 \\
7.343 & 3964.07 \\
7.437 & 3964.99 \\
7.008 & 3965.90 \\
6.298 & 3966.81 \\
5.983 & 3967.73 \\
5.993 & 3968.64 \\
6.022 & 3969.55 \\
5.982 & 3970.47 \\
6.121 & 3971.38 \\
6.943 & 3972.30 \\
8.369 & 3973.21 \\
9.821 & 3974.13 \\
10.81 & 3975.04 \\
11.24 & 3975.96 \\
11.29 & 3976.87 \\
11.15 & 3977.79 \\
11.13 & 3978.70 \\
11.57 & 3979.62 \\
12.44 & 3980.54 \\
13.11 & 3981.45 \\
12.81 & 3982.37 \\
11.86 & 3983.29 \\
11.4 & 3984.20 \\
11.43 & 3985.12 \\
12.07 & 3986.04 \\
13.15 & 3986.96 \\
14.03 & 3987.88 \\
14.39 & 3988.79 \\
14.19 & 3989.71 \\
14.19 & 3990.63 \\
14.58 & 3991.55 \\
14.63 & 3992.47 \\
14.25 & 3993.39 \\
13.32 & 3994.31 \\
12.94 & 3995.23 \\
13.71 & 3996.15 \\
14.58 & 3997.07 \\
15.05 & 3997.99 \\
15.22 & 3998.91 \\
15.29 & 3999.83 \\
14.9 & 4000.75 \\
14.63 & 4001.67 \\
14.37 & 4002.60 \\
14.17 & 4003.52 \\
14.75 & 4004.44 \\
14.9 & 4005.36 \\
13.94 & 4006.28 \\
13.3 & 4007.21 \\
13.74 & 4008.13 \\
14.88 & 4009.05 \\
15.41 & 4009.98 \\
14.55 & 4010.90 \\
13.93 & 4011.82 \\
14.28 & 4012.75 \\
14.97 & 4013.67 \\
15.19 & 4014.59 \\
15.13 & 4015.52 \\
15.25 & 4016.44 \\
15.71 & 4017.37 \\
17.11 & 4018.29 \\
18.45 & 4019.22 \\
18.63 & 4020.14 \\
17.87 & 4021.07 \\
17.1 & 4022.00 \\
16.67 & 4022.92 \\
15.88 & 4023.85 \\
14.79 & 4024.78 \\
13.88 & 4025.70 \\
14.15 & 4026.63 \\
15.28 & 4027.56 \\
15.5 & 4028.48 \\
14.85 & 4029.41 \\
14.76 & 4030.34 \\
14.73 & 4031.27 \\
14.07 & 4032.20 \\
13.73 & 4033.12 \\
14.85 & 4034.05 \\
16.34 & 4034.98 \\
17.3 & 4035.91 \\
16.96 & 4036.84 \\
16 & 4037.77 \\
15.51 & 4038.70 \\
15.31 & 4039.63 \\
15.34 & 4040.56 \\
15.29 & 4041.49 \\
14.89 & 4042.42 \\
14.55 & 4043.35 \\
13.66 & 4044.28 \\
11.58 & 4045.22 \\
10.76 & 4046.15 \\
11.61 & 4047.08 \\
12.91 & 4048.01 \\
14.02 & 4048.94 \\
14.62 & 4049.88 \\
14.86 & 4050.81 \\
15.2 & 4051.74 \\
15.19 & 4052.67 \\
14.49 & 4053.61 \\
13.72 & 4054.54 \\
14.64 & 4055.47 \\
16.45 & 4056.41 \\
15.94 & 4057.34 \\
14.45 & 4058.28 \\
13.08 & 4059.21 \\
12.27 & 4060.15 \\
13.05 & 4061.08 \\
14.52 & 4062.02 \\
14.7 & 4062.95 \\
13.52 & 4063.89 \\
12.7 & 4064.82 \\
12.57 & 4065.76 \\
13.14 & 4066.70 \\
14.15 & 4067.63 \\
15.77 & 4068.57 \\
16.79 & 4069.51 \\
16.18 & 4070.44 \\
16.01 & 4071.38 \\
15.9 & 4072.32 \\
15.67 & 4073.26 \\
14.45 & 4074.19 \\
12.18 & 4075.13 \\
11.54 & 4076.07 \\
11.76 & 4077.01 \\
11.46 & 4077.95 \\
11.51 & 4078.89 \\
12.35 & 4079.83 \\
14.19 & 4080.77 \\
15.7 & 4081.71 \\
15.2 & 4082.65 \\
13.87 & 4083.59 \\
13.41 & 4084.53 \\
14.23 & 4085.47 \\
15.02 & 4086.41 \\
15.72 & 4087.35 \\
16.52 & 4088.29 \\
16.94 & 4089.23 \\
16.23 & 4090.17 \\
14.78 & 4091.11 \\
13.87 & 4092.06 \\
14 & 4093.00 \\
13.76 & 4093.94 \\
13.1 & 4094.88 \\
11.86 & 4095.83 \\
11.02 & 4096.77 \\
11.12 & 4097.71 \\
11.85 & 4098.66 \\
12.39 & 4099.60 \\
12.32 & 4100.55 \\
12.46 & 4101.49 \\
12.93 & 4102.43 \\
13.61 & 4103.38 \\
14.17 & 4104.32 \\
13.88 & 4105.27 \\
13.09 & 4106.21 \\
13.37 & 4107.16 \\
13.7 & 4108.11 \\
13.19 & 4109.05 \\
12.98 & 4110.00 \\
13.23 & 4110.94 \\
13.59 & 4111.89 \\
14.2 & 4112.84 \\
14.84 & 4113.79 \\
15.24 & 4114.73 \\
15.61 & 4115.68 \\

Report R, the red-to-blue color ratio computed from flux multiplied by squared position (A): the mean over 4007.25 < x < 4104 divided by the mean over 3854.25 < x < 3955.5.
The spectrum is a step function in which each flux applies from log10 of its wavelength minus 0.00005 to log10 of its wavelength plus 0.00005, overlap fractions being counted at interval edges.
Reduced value 1.5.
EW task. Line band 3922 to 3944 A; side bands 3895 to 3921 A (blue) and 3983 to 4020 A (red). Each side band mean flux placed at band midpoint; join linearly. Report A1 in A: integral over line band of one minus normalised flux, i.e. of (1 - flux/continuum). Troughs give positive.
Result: 8.0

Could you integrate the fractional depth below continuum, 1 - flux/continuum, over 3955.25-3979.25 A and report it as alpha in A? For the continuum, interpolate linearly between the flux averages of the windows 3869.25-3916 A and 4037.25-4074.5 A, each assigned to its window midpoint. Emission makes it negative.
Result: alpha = 6.5 A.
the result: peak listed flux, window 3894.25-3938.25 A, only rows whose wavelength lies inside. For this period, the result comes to 14.46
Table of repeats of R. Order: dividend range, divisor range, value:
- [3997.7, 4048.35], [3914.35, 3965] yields 1.56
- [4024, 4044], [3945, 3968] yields 1.51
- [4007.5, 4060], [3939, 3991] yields 1.46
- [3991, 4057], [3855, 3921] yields 1.42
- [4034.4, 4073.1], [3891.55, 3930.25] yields 1.38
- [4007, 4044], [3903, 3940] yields 1.66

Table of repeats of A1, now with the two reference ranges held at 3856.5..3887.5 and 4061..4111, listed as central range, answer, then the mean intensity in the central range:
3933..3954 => 3.9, 9.62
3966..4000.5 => 2.4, 11.5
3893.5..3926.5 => -1.1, 11.7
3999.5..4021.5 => -4.3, 15.2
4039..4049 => -0.3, 13.6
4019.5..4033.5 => -2.7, 15.5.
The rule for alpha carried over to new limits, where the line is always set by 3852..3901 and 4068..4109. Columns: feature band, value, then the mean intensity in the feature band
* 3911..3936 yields 3.8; 9.76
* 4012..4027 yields -3.5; 15.9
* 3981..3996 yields -1.0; 13.3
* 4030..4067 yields -2.9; 14.3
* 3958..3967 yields 2.2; 9.13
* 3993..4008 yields -2.0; 14.3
